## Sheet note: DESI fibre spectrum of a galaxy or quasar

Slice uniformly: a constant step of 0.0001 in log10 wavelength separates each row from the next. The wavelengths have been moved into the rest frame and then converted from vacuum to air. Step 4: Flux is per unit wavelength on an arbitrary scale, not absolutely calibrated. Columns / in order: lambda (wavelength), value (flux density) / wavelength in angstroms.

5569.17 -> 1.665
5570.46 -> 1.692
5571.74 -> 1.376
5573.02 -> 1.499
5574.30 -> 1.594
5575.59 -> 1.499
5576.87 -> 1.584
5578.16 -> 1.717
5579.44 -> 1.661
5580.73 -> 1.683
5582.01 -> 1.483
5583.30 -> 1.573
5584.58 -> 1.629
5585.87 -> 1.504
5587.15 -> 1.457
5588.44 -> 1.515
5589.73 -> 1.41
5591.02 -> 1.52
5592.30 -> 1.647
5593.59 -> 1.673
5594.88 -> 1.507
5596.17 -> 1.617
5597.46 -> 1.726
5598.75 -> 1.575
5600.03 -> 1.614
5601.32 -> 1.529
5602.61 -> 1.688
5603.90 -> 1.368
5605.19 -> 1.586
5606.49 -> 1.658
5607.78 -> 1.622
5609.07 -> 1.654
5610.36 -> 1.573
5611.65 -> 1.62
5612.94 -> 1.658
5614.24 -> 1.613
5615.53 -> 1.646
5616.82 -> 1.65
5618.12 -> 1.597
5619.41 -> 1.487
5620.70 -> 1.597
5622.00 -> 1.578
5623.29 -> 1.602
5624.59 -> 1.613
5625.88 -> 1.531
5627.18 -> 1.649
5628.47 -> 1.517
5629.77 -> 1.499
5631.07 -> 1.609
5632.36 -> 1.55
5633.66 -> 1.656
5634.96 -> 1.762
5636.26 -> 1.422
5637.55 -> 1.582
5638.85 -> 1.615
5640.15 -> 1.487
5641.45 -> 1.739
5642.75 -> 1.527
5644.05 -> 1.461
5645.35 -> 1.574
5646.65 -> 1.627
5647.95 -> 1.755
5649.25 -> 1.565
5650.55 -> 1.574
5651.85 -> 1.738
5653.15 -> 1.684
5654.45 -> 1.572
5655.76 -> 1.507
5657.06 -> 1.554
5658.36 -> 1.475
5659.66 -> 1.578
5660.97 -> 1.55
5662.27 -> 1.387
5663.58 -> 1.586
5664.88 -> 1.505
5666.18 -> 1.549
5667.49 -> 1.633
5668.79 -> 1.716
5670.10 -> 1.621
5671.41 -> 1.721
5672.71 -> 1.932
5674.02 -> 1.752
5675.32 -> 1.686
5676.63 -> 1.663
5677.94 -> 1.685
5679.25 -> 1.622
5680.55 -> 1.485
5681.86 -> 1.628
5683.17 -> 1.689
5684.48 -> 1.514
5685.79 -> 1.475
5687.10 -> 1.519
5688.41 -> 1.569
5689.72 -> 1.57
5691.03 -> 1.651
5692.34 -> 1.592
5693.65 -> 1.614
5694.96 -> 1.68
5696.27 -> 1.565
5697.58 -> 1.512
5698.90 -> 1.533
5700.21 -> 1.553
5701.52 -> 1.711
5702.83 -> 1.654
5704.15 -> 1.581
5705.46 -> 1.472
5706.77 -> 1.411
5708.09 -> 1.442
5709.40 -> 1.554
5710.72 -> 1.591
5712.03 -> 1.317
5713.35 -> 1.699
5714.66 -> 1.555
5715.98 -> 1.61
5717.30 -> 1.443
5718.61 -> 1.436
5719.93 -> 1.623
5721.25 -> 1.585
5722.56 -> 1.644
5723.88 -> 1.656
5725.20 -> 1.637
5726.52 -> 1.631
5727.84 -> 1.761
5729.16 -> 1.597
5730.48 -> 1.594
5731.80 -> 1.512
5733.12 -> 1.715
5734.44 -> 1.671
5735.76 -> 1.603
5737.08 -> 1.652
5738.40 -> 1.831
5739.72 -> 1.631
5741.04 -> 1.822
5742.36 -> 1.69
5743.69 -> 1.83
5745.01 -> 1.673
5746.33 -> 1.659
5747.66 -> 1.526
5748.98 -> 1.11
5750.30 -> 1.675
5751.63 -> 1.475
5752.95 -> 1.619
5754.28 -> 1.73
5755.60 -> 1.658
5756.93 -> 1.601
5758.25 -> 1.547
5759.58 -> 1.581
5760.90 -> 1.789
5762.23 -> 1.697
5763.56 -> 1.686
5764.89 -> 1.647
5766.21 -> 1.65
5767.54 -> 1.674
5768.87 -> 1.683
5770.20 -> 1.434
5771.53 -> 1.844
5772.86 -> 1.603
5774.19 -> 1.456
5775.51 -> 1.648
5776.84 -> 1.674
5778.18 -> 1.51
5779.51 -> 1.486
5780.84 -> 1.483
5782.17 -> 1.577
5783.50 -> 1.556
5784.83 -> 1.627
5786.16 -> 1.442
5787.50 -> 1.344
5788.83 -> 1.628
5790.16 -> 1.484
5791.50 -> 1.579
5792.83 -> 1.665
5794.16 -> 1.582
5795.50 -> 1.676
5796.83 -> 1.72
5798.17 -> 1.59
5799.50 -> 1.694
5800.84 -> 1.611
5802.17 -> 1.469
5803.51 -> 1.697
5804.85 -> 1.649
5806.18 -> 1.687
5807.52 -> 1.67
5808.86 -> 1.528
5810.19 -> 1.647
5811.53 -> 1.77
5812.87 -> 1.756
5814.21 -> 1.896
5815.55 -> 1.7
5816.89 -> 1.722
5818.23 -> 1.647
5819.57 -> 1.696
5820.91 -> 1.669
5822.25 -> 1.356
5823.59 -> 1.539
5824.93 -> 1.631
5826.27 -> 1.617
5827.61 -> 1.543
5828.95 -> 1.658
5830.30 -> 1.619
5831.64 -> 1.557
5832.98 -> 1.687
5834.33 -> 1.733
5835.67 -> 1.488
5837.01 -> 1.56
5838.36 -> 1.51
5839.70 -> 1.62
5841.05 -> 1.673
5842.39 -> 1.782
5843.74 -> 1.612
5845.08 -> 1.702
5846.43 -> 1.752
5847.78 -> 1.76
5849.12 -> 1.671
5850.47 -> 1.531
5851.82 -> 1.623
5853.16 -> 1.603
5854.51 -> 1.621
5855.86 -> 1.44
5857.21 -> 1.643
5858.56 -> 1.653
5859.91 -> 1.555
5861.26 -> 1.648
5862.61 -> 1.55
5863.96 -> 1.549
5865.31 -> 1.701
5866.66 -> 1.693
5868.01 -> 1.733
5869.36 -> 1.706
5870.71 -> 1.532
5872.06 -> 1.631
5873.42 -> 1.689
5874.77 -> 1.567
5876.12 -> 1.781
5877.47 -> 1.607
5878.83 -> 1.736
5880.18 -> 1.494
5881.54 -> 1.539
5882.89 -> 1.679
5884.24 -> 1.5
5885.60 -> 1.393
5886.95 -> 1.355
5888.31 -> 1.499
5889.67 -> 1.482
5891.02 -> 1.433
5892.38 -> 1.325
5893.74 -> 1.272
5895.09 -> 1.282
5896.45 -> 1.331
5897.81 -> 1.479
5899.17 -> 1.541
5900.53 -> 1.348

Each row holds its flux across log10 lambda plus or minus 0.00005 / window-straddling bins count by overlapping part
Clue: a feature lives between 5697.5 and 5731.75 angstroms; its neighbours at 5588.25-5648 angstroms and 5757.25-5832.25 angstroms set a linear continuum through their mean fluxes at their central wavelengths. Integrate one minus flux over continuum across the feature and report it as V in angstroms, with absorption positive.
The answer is 0.7 angstroms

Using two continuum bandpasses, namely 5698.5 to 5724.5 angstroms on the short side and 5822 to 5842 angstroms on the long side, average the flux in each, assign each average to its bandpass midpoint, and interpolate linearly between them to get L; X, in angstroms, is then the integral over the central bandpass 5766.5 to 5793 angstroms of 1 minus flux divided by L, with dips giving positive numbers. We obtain 0.1 angstroms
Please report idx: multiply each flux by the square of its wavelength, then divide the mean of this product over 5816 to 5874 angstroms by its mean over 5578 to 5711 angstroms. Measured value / 1.10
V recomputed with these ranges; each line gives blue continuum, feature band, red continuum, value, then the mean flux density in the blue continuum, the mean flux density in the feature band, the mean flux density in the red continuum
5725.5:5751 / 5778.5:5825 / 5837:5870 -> 0.7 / 1.64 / 1.61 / 1.64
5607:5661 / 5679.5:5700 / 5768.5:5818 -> 0.3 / 1.59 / 1.57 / 1.62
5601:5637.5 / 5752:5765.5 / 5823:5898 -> -0.6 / 1.59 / 1.65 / 1.58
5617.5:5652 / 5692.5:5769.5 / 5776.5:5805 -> -1.4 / 1.59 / 1.61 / 1.58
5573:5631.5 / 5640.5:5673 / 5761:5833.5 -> -0.1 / 1.58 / 1.6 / 1.62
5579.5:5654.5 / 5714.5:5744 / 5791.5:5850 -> -0.3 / 1.59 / 1.64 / 1.65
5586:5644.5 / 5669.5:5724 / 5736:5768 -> 1.0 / 1.58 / 1.59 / 1.64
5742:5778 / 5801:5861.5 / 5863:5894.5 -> -1.9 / 1.62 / 1.63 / 1.56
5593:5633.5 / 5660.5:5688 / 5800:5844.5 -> -0.1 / 1.59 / 1.62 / 1.64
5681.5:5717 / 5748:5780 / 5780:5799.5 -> -0.7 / 1.56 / 1.6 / 1.57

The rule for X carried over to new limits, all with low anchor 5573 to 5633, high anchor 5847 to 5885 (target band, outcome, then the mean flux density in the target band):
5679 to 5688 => 0.20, 1.56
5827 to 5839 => 0.16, 1.59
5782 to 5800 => 0.33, 1.58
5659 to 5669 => 0.23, 1.56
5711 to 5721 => 0.43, 1.53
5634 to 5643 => -0.04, 1.6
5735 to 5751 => -0.37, 1.64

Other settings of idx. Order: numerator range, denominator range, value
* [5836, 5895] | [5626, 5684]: 1.06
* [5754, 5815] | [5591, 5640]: 1.08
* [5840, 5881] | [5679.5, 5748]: 1.08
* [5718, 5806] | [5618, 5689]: 1.05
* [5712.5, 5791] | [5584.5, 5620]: 1.07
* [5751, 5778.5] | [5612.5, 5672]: 1.07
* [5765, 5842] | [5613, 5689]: 1.06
